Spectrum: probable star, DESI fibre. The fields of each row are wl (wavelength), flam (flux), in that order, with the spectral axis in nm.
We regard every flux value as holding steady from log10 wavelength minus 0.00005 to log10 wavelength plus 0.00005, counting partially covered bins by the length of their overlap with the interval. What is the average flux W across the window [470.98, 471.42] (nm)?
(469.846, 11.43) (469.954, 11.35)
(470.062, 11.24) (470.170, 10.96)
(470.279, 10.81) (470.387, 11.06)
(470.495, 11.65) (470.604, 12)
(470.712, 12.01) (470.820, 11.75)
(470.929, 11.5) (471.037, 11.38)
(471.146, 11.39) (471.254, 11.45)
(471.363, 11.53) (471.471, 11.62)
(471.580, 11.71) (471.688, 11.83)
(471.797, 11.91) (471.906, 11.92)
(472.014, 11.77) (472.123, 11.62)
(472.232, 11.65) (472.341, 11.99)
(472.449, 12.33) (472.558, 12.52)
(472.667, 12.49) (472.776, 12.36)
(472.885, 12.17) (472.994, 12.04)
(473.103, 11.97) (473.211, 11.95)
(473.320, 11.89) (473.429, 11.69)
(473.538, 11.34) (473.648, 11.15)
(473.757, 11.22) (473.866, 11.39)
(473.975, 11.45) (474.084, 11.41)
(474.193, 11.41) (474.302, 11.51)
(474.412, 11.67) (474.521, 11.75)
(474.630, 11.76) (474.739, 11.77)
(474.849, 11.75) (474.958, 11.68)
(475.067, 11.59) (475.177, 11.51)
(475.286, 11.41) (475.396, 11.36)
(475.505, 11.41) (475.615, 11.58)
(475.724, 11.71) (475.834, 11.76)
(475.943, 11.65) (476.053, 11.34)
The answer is 11.5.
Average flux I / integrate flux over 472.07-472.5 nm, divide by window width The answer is 11.9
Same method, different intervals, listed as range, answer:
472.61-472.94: 12.3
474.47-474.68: 11.8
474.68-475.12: 11.7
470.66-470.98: 11.7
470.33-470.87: 11.7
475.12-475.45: 11.4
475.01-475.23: 11.5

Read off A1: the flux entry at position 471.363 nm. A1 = 11.53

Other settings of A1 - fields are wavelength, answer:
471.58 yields 11.71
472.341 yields 11.99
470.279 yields 10.81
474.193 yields 11.41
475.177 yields 11.51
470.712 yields 12.01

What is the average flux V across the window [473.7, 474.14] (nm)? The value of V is 11.4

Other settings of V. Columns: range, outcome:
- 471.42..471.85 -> 11.8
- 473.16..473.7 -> 11.6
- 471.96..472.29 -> 11.7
